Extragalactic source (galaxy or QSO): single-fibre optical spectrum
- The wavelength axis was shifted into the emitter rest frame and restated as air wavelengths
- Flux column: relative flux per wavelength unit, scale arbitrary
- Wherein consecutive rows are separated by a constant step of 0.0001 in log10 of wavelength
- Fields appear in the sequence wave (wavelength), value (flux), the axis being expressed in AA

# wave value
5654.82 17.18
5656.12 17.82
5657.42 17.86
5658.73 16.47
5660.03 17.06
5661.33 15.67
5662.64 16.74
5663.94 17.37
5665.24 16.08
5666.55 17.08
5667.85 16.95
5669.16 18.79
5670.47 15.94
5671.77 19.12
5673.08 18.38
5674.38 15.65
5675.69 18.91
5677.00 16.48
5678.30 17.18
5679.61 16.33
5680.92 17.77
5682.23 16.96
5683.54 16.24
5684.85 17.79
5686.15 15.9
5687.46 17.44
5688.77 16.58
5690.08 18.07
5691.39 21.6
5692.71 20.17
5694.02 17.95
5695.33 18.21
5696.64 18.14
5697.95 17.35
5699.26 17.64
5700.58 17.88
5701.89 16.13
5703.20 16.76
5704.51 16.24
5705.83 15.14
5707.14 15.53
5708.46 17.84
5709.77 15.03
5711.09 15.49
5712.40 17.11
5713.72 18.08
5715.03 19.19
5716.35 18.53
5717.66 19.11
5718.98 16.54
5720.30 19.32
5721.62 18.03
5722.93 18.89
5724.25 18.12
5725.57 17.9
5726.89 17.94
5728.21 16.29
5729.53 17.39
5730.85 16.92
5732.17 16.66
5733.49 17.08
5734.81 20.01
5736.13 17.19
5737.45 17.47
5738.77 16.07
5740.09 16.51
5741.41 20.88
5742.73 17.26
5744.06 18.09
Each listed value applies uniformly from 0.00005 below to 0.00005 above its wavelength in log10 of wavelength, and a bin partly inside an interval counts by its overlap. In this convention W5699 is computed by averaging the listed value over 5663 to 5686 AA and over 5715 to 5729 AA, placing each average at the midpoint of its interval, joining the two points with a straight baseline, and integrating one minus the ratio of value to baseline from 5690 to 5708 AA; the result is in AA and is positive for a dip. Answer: 0.0 AA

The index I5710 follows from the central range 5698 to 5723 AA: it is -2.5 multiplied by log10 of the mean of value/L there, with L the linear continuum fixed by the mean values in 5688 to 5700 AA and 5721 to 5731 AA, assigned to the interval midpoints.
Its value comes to 0.048 mag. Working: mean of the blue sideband 18.4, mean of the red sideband 17.7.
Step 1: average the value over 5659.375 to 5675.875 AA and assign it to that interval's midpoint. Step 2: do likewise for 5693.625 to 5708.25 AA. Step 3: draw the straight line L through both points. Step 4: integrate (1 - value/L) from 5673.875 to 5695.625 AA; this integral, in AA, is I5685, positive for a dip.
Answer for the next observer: -0.7 AA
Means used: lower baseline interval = 17.2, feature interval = 17.6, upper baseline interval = 17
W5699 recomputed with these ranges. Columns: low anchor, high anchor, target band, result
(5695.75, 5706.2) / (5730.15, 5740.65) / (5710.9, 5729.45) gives -0.9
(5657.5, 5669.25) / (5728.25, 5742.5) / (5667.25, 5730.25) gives -1.1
